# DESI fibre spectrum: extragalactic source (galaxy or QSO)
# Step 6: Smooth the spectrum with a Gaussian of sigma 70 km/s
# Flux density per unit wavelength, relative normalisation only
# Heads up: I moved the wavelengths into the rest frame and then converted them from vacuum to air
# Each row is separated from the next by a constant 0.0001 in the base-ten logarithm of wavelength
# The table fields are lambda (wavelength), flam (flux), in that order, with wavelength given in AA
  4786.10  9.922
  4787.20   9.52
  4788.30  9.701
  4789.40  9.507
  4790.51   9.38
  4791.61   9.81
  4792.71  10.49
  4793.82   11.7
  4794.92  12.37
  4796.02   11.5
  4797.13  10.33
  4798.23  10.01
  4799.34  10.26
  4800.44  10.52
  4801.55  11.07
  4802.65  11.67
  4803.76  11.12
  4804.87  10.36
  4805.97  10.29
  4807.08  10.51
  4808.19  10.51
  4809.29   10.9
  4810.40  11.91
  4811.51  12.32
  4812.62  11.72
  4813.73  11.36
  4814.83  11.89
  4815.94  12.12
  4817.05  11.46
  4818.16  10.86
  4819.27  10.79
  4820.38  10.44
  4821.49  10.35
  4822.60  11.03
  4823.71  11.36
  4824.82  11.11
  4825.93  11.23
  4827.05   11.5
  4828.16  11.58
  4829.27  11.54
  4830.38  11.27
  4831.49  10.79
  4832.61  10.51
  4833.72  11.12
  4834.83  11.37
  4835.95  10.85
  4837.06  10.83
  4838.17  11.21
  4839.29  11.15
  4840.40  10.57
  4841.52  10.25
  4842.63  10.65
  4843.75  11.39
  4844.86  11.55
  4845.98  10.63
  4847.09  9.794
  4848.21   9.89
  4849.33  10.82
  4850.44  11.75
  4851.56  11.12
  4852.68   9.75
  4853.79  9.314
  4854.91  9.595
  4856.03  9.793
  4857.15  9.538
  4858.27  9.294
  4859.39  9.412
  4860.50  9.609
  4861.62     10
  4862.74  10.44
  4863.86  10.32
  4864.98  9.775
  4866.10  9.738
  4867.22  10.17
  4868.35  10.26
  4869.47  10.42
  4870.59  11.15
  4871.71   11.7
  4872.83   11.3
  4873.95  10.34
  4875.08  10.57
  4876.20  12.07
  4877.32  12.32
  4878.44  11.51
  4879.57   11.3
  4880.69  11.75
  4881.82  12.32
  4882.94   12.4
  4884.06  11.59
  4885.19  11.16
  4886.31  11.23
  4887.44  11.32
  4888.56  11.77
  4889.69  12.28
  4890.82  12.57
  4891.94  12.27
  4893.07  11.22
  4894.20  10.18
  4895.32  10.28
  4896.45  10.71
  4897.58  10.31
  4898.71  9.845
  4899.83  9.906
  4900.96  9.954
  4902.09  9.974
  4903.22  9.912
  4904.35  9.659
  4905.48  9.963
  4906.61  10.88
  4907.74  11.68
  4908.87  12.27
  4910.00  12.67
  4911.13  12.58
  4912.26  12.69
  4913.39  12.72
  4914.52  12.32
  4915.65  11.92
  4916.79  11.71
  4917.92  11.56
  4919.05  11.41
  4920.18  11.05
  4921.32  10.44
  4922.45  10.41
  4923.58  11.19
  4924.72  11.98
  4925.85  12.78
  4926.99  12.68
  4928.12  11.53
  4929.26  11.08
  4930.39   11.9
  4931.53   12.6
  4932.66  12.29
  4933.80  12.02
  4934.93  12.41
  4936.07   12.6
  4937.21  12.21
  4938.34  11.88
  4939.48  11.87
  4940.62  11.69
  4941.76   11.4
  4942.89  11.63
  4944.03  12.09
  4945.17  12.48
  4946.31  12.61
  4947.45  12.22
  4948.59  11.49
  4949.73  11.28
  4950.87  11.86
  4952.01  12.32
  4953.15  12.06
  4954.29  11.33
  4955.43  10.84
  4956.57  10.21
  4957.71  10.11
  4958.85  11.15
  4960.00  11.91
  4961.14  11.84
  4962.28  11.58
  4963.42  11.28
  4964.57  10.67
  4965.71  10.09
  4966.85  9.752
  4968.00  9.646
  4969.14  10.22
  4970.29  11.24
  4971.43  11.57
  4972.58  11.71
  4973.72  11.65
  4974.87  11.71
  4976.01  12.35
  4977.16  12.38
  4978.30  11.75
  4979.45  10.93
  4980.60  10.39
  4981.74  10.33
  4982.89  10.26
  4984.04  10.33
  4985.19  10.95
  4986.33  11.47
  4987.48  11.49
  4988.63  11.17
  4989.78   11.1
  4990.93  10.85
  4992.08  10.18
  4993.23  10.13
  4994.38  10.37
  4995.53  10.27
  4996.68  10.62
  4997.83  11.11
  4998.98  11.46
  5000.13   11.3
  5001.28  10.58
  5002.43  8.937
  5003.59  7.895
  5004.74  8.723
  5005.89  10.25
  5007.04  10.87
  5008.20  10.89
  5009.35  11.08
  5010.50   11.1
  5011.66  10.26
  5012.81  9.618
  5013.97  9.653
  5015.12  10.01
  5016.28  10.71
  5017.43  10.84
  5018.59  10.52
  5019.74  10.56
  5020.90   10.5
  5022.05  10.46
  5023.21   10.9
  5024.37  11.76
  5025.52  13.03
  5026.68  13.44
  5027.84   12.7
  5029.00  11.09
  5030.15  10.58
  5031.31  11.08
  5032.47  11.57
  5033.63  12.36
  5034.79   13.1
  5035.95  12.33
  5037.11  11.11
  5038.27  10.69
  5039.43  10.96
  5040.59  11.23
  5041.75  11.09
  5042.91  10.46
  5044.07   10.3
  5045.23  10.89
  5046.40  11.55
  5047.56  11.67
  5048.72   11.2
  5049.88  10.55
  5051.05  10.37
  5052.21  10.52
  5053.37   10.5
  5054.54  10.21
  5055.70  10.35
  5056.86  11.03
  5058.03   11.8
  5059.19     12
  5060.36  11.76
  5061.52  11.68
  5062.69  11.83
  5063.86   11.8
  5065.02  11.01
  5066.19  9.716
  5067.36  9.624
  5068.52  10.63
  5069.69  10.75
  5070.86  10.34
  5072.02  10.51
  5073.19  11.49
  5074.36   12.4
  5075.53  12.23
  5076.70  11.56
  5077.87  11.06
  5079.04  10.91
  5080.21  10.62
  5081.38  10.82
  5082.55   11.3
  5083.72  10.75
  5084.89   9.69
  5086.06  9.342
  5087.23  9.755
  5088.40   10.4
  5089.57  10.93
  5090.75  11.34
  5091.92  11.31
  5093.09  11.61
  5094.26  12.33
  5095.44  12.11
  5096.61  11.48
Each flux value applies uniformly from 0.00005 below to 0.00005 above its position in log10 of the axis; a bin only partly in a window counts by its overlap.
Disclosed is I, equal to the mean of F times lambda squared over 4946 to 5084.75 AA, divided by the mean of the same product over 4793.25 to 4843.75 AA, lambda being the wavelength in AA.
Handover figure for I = 1.08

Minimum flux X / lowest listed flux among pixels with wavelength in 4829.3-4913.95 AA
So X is 9.294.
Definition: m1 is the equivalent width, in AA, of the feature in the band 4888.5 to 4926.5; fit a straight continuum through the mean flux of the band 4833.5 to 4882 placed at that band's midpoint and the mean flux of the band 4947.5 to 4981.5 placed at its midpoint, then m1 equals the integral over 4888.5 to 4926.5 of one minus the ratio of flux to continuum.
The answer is -1.2 AA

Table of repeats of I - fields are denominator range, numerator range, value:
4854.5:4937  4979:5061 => 1.02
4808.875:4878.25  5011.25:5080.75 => 1.11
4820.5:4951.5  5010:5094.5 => 1.06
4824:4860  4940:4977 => 1.12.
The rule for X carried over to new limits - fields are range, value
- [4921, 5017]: 7.895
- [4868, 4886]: 10.26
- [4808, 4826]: 10.35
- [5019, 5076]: 9.624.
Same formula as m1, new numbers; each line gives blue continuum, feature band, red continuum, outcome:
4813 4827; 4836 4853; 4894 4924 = 0.57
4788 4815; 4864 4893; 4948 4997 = -1.01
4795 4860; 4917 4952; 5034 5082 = -2.79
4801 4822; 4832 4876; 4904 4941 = 3.54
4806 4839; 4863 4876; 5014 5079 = 0.70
